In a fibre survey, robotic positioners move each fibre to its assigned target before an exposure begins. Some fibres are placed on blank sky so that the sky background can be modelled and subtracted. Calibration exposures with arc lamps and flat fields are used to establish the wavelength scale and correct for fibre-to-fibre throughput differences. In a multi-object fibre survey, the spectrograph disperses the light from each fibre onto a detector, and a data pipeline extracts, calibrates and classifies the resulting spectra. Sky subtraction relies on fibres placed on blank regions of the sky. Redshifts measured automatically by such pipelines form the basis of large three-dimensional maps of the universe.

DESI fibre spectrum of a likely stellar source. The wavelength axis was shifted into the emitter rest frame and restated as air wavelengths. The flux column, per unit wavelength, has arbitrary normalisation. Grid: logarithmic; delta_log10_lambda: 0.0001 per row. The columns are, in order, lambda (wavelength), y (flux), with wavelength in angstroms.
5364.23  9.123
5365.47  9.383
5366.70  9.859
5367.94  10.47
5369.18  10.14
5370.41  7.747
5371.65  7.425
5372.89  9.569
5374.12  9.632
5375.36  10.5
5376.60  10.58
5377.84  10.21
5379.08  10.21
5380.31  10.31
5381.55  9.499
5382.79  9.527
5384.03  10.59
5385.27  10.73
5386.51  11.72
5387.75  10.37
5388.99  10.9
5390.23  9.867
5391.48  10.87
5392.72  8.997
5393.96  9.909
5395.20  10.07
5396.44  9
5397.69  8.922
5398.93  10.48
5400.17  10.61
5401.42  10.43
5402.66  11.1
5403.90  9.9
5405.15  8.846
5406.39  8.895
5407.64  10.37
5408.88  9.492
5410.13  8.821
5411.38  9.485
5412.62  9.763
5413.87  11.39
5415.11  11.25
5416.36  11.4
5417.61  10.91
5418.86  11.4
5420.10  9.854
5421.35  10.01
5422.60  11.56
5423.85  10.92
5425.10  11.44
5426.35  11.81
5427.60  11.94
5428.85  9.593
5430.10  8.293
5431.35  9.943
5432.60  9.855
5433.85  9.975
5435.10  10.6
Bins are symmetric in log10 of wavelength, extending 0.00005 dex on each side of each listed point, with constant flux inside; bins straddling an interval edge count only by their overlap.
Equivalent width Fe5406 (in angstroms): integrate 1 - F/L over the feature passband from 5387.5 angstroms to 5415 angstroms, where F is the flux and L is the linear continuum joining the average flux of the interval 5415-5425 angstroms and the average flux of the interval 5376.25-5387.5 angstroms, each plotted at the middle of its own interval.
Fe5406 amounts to 1.8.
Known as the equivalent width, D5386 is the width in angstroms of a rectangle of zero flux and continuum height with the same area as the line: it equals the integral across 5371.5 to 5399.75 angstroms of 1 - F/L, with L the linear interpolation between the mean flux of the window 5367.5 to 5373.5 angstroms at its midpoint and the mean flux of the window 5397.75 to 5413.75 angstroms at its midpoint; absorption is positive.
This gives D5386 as -2.0 angstroms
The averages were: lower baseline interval 9.02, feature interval 10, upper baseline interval 9.87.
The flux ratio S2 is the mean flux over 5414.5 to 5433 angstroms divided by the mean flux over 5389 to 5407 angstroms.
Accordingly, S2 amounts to 1.1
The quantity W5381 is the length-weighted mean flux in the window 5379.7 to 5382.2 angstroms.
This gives 9.89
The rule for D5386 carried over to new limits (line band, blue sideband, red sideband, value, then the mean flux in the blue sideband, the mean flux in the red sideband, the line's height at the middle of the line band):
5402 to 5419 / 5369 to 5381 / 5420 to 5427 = 0.7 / 9.62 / 11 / 10.6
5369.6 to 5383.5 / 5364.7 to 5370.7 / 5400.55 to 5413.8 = 0.1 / 9.61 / 9.79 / 9.65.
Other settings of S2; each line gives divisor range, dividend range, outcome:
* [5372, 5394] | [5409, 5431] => 1.03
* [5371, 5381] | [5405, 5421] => 1.04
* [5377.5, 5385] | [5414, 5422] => 1.07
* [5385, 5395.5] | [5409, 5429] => 1.03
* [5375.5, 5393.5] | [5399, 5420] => 0.99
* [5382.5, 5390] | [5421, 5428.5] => 1.06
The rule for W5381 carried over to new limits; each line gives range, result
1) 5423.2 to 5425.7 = 11.2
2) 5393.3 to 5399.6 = 9.69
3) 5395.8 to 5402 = 9.88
